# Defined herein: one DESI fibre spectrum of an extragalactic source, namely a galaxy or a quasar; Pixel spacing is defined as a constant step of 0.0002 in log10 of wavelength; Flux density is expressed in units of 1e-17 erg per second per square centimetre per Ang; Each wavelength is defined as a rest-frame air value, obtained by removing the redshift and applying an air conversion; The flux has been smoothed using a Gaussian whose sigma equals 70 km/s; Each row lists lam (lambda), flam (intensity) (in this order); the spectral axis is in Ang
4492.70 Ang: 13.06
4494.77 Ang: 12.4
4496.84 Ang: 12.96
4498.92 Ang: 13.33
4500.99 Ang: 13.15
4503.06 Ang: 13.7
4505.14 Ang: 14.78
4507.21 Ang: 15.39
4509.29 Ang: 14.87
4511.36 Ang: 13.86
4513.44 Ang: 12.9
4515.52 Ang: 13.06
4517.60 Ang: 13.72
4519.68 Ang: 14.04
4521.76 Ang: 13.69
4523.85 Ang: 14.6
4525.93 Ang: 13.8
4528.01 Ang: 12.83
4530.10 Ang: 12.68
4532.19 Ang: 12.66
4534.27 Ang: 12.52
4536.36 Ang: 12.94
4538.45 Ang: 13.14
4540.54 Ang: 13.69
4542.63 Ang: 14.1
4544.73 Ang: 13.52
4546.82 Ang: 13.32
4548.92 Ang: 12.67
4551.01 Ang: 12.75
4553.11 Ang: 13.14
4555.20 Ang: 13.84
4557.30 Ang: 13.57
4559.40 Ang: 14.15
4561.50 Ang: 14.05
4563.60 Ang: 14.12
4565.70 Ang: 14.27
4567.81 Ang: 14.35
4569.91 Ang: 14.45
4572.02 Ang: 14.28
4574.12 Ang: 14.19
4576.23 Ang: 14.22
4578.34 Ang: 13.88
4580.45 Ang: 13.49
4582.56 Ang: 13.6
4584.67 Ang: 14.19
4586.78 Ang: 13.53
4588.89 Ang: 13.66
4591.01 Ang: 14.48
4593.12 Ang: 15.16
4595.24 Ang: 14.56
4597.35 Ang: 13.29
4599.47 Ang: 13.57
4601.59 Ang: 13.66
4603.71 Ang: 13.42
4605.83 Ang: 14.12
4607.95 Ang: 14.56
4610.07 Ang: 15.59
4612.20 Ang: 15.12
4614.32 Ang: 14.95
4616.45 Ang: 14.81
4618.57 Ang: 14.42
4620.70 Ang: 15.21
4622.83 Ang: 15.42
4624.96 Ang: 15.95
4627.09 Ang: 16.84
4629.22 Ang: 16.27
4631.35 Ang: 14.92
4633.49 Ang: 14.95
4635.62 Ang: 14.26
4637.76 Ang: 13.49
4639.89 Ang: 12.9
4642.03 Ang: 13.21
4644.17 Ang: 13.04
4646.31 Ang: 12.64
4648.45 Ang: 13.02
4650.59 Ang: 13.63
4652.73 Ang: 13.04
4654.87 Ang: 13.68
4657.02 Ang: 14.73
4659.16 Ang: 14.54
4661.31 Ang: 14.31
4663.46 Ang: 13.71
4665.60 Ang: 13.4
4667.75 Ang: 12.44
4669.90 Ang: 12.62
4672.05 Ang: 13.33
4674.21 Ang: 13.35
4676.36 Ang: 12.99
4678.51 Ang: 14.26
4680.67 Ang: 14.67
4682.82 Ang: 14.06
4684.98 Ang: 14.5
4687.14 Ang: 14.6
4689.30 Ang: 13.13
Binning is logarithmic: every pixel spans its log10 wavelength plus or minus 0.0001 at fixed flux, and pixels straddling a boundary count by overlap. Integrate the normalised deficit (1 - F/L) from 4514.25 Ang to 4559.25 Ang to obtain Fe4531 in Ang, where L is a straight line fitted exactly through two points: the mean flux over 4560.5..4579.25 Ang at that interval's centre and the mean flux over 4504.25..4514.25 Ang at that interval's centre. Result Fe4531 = 3.0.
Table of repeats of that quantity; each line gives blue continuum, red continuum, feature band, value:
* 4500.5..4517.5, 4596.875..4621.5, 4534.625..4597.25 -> 1.8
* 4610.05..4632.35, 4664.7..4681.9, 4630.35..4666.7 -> 1.5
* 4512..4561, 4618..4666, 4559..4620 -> -1.8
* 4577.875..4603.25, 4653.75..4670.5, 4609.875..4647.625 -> -2.3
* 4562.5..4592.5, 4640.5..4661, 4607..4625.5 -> -1.8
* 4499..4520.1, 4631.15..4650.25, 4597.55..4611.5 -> -0.5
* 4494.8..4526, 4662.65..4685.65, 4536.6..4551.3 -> 0.5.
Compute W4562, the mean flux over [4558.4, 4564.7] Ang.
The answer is 14.1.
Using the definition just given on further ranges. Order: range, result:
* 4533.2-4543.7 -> 13.3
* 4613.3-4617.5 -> 14.9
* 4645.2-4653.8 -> 13.1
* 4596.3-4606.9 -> 13.6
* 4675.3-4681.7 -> 14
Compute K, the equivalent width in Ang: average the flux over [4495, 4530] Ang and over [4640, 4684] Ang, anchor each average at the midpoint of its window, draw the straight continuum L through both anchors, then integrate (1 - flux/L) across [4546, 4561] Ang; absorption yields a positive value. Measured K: 0.3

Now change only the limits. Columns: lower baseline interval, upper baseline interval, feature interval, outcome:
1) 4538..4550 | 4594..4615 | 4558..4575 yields -0.6 Ang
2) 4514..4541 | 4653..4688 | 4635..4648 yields 0.5 Ang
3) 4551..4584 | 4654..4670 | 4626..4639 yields -1.2 Ang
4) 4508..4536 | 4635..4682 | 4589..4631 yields -4.0 Ang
